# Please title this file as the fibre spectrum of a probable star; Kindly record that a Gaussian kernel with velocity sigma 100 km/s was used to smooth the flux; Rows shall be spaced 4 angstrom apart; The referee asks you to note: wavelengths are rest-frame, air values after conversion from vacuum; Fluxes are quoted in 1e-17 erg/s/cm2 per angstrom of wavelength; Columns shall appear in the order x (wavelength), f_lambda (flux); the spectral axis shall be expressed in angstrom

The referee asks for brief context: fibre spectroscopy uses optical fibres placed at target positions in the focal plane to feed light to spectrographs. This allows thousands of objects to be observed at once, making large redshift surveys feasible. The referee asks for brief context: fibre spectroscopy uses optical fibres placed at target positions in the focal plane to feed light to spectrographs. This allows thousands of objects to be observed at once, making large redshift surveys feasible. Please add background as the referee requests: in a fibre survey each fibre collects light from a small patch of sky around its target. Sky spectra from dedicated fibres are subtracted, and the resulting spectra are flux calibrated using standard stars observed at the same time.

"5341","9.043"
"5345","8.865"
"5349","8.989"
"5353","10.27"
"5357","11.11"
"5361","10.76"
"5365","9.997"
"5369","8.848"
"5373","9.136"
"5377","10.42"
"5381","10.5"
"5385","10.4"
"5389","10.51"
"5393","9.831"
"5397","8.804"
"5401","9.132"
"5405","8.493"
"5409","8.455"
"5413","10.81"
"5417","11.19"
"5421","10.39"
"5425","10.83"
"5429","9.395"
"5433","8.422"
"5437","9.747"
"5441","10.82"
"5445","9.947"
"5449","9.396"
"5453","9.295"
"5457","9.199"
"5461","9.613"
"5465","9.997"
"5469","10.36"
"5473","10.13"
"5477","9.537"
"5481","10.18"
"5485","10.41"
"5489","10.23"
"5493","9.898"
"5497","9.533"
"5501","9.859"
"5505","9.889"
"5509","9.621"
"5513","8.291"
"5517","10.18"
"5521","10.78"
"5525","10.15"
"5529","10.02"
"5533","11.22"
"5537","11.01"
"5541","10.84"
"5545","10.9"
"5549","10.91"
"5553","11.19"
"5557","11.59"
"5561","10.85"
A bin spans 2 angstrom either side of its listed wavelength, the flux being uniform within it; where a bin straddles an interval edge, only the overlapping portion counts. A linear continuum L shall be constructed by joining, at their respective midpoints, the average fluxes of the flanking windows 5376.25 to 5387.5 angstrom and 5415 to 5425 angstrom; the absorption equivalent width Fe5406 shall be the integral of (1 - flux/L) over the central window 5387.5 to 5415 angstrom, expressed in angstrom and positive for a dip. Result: 3.1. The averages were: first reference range 10.4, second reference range 10.8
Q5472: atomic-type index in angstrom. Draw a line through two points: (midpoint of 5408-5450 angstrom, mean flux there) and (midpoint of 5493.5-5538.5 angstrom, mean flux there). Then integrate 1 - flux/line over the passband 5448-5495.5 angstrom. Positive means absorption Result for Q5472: 0.7 angstrom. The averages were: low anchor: 9.99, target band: 9.86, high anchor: 10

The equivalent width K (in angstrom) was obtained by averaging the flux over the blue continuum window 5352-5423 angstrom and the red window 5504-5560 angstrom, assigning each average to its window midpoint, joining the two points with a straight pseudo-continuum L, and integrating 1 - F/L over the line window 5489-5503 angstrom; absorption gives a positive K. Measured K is 0.71 angstrom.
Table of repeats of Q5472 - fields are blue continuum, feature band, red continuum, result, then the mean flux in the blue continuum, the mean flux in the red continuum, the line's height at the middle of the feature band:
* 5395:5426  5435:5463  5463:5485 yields 0.6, 9.73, 10.1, 9.94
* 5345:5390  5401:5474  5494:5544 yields 2.1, 10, 10.1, 10.1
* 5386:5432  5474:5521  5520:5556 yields 2.9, 9.79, 10.8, 10.5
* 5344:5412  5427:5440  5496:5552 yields 0.8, 9.71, 10.3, 9.92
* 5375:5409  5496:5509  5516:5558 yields 1.0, 9.68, 10.8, 10.5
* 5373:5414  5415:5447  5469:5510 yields -1.0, 9.68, 9.96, 9.79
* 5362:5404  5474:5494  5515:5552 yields 0.6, 9.75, 10.7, 10.4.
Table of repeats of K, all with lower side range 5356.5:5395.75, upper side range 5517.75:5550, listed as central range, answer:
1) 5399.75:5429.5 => 1.1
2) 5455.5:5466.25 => 0.9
